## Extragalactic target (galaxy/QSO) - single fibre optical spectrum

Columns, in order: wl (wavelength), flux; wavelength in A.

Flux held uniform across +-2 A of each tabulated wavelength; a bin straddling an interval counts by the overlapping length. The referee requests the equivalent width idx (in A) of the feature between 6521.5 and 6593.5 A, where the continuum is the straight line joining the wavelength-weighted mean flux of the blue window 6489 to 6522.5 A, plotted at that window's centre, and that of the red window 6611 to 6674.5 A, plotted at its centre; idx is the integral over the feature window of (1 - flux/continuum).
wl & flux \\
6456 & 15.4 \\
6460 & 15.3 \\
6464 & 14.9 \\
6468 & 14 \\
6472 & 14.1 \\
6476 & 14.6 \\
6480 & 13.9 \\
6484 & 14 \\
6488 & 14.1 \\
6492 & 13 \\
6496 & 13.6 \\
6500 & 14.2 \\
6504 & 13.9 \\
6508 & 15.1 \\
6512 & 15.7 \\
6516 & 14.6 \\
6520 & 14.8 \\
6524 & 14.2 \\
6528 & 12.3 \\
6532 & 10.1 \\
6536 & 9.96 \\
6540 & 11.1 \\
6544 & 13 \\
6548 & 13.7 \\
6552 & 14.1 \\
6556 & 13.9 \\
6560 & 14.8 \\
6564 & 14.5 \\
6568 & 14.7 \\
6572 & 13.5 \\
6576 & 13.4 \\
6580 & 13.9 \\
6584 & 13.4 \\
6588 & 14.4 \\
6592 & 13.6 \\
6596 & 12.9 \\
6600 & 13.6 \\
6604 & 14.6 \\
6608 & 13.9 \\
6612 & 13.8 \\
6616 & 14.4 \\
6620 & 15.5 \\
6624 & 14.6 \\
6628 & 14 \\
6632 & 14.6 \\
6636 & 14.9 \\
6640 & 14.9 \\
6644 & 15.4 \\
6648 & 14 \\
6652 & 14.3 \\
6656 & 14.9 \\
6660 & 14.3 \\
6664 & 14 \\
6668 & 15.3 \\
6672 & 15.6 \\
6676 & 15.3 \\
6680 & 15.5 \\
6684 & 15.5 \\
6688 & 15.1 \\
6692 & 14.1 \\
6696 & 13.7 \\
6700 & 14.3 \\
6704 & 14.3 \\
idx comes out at 6.0 A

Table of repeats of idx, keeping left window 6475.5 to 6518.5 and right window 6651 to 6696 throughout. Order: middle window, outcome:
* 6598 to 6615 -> 0.73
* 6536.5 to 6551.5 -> 2.00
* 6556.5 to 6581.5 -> 0.63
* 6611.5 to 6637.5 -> 0.19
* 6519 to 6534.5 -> 1.85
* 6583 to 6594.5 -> 0.61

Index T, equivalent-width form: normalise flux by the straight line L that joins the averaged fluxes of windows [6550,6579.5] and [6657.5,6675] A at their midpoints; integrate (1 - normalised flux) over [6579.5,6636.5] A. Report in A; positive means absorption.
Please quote 1.2 A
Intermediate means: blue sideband 14.1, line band 14.1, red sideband 14.8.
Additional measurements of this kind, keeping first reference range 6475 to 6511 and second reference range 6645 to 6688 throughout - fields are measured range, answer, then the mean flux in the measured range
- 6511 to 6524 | -0.61 A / 14.9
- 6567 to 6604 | 1.98 A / 13.7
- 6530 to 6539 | 2.60 A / 10.1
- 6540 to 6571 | 1.05 A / 13.9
